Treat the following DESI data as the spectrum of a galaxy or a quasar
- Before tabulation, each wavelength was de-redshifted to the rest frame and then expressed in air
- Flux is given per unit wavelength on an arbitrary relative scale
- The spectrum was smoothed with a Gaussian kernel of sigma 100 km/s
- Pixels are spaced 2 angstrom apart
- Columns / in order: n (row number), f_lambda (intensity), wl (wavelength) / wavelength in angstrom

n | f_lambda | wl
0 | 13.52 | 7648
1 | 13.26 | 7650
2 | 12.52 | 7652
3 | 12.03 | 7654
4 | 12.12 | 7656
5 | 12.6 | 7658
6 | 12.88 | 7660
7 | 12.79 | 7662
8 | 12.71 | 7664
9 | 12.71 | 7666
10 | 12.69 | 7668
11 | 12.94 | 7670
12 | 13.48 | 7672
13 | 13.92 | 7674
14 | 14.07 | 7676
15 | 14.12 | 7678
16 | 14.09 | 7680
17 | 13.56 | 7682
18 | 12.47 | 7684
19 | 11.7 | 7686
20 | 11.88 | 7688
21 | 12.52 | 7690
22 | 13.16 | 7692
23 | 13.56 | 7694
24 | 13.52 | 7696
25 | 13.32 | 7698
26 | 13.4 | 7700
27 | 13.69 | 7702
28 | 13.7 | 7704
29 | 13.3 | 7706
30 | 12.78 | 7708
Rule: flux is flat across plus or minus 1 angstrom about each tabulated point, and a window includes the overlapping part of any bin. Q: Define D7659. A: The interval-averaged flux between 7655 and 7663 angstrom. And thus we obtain 12.6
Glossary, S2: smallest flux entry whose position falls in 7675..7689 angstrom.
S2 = 11.7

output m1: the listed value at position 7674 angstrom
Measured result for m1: 13.92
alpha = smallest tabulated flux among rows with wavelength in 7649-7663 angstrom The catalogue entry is 12.03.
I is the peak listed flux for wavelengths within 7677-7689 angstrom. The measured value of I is 14.12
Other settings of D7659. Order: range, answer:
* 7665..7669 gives 12.7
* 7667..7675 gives 13.3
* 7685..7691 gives 12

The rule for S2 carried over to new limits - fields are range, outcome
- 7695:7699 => 13.32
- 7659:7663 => 12.79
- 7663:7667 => 12.71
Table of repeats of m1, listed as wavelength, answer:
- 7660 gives 12.88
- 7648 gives 13.52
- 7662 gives 12.79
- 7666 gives 12.71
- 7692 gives 13.16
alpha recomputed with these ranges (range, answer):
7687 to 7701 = 11.88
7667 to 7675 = 12.69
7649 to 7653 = 12.52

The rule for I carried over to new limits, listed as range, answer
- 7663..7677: 14.07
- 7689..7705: 13.7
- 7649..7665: 13.26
